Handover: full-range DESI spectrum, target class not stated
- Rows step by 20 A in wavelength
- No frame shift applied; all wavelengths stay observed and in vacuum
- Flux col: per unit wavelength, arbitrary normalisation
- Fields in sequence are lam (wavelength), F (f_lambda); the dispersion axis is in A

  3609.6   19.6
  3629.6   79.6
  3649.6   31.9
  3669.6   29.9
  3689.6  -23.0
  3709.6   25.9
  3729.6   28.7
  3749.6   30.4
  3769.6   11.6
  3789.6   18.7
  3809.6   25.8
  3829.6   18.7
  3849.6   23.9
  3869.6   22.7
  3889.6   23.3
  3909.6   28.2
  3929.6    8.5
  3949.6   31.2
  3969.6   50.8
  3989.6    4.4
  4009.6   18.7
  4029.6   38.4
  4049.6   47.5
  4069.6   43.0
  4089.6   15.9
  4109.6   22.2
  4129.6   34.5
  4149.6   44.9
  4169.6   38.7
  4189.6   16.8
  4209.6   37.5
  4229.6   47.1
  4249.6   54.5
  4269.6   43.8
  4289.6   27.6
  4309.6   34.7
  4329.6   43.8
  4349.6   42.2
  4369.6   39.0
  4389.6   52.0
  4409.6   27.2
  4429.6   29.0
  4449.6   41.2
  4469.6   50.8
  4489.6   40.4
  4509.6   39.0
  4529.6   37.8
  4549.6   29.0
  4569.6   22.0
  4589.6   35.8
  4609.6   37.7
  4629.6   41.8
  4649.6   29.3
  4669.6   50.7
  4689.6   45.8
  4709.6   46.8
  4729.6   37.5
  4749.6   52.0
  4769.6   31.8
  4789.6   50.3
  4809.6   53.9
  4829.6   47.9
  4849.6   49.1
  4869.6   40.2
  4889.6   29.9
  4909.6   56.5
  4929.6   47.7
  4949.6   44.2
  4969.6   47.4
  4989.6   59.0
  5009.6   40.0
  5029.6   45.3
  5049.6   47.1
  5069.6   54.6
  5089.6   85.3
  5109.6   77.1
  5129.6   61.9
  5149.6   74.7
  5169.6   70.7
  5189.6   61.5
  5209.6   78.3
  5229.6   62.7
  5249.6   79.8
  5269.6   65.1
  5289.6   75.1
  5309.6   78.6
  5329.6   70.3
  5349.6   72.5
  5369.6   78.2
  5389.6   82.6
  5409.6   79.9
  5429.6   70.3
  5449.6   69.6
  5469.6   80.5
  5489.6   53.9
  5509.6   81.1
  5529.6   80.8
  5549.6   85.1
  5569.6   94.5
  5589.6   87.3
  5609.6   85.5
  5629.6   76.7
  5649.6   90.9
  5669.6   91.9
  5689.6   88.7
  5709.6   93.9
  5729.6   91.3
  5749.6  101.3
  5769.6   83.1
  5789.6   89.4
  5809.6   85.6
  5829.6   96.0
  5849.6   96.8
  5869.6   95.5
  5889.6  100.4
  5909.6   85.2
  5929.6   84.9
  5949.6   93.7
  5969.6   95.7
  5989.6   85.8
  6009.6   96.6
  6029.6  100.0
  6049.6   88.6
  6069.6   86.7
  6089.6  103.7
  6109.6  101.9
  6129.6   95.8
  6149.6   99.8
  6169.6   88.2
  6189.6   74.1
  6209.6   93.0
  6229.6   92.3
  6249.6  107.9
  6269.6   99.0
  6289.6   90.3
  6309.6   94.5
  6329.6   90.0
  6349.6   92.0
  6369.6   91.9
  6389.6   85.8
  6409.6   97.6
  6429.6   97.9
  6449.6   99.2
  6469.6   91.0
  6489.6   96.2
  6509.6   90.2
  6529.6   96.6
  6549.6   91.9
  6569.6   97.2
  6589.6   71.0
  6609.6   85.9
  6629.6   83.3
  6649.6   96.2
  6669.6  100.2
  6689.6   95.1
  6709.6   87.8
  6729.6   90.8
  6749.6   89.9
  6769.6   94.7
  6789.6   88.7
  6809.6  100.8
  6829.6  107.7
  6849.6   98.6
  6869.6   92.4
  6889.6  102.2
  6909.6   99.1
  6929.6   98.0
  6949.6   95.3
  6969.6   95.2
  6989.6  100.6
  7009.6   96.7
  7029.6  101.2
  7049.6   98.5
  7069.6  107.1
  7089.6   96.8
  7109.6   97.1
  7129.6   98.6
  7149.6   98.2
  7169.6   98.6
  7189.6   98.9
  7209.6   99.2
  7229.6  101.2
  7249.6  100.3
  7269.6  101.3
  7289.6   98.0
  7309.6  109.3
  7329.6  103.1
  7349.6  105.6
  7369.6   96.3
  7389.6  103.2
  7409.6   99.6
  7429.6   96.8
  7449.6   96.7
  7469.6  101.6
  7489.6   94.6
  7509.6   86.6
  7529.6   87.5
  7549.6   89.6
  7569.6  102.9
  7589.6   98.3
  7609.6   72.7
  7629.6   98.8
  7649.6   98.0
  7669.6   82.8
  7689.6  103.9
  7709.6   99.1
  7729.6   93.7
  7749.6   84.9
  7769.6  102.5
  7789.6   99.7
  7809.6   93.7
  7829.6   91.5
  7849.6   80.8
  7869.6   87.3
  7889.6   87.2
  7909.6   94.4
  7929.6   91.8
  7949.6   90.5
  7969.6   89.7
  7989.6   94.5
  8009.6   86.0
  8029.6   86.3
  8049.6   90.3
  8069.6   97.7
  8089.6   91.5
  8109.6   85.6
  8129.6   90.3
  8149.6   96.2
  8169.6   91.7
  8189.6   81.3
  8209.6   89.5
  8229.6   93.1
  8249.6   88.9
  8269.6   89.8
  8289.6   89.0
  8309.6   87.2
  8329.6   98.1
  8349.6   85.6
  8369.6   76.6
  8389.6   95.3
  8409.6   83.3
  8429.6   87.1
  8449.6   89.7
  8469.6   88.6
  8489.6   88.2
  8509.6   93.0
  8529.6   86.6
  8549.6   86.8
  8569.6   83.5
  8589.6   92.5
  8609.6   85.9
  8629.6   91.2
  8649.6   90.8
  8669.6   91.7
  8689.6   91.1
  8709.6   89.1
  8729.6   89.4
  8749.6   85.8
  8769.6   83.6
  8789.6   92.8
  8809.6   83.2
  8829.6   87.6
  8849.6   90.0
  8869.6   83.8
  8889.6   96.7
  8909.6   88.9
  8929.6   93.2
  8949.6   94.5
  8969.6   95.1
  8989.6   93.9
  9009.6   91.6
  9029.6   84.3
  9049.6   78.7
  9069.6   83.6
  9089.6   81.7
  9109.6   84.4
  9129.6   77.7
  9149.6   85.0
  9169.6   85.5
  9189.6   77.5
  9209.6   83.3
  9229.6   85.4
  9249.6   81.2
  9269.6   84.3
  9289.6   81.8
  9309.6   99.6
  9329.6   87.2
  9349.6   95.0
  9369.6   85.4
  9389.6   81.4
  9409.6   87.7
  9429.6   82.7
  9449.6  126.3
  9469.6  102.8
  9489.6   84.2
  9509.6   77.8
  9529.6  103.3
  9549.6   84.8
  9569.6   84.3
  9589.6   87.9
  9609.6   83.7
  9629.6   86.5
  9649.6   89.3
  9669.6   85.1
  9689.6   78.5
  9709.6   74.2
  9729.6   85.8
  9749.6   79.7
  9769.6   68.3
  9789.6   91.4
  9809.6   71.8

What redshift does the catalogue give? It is 0.274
